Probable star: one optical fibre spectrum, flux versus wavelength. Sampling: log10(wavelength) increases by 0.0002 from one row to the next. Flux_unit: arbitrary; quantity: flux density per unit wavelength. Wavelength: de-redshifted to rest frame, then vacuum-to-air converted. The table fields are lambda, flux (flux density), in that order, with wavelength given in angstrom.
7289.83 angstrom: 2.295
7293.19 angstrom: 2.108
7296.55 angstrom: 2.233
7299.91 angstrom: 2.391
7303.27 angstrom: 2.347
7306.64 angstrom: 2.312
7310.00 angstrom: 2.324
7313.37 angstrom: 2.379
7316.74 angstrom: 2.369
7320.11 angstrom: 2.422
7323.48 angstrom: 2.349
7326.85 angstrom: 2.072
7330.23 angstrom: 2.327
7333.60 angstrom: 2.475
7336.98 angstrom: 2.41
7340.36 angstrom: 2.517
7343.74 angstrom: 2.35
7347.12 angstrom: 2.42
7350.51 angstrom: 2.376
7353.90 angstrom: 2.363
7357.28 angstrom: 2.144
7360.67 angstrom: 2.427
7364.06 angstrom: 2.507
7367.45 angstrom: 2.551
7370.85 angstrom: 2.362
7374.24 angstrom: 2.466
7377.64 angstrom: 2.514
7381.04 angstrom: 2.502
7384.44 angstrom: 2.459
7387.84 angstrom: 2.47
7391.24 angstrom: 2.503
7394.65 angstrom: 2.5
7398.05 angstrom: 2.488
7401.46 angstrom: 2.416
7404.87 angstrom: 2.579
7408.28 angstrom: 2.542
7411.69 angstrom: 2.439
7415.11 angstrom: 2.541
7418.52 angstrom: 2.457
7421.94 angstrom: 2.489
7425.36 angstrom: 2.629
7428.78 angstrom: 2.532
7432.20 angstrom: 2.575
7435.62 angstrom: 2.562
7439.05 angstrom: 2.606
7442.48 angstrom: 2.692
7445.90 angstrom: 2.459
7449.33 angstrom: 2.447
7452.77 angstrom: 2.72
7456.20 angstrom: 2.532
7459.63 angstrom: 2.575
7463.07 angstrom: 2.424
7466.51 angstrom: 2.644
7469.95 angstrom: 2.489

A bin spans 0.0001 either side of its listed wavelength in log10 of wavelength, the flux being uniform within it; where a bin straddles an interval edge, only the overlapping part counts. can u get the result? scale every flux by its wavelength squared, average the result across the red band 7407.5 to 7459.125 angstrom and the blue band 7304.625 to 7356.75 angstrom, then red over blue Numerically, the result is 1.11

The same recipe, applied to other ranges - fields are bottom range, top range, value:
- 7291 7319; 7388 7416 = 1.11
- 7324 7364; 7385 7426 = 1.08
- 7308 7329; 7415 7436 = 1.13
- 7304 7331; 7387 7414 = 1.10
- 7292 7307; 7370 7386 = 1.10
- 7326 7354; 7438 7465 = 1.11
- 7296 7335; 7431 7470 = 1.14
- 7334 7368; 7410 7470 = 1.08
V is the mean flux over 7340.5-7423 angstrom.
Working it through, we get 2.45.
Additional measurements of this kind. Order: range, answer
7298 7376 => 2.38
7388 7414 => 2.49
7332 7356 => 2.41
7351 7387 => 2.43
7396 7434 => 2.52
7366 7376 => 2.46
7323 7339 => 2.33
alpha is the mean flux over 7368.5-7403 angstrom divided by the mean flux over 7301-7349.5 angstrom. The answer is 1.0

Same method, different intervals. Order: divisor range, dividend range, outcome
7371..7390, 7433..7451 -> 1.03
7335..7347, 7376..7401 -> 1.03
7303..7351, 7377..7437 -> 1.06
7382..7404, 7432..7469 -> 1.03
